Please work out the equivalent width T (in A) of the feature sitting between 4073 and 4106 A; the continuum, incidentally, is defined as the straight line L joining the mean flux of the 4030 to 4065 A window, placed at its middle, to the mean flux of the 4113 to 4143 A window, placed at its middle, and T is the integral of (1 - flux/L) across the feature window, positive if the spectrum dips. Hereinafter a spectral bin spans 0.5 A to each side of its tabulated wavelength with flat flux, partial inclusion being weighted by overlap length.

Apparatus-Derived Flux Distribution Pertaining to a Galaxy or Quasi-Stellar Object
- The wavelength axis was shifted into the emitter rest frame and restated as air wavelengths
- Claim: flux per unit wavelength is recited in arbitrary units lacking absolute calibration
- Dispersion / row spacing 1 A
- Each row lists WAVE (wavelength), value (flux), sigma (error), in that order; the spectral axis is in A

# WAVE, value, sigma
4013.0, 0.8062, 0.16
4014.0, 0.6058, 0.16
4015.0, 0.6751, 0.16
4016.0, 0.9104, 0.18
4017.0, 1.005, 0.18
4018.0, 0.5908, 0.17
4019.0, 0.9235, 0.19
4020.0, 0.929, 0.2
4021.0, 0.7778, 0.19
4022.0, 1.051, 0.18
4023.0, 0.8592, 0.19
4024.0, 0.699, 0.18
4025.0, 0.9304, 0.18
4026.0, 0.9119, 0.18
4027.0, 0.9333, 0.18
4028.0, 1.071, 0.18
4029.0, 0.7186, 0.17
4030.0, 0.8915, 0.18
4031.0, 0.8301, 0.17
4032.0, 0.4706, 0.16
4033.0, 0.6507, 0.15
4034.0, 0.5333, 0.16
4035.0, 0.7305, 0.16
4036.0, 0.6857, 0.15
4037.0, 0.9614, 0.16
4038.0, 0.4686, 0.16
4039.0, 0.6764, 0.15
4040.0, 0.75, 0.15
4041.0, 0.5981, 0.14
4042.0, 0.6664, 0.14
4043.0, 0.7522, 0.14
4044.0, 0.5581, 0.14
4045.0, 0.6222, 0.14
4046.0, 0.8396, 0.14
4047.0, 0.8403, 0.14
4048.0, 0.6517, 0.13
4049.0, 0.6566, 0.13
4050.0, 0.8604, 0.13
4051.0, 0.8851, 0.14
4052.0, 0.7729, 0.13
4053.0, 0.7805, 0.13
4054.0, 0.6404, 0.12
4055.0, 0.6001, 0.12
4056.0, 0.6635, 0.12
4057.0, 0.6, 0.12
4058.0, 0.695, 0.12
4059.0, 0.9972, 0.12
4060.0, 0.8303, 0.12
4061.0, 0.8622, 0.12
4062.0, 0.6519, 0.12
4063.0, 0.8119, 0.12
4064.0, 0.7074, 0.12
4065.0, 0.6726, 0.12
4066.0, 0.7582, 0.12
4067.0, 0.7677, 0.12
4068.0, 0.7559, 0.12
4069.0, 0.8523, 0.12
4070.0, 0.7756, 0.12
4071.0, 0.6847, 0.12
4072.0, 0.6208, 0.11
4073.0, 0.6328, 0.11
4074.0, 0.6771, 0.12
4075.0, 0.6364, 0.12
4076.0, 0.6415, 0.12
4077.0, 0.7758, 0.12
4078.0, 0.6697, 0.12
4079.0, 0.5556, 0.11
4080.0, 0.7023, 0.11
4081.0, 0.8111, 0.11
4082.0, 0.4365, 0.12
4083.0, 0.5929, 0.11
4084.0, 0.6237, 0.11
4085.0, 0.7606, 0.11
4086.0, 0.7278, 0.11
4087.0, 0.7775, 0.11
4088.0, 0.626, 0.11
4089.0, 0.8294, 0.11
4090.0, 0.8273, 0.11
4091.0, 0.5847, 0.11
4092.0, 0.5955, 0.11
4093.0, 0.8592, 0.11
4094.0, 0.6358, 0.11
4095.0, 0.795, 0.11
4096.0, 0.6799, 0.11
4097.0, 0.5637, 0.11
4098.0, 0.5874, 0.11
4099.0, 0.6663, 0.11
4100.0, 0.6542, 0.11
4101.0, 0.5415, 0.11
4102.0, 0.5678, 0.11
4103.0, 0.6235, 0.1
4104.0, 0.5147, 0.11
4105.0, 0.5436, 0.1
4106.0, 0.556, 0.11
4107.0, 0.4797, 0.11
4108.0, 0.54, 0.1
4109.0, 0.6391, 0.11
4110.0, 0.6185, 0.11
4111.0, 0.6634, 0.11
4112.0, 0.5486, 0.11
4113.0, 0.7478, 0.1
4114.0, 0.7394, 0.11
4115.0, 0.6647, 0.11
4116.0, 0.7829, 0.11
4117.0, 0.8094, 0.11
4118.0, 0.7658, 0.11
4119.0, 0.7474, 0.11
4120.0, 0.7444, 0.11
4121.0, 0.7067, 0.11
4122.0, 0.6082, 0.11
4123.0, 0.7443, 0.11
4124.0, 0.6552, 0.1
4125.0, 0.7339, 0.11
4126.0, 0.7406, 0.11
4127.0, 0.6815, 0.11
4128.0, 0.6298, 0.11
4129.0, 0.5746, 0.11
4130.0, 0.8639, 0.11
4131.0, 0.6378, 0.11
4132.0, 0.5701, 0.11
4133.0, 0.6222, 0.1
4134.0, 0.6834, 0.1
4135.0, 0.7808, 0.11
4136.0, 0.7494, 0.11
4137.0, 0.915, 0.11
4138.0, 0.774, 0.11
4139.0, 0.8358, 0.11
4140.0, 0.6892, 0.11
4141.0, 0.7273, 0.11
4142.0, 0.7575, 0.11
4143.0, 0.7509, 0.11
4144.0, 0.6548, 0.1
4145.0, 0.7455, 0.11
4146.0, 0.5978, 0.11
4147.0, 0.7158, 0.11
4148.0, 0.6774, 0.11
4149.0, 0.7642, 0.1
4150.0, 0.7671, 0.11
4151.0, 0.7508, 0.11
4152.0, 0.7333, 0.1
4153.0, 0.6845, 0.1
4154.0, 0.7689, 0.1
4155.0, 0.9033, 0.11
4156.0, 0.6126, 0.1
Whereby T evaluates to 2.9 A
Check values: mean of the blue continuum 0.717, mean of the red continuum 0.723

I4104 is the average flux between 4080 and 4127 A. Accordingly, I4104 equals 0.667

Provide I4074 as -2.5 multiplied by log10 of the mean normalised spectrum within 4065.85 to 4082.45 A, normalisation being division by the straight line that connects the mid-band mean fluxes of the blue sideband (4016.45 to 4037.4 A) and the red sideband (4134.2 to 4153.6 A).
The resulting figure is 0.140 mag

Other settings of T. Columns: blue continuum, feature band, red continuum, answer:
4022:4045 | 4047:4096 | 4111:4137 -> 0.9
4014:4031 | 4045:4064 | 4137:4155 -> 1.7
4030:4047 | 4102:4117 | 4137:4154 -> 2.0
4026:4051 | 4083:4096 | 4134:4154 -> 0.4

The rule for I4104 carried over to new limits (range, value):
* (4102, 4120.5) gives 0.649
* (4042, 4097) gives 0.713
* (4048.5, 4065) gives 0.749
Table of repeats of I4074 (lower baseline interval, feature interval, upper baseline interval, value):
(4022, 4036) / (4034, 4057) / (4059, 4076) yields 0.09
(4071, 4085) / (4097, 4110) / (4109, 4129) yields 0.18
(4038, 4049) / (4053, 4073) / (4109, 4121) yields -0.06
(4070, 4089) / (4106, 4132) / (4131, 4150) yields 0.04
